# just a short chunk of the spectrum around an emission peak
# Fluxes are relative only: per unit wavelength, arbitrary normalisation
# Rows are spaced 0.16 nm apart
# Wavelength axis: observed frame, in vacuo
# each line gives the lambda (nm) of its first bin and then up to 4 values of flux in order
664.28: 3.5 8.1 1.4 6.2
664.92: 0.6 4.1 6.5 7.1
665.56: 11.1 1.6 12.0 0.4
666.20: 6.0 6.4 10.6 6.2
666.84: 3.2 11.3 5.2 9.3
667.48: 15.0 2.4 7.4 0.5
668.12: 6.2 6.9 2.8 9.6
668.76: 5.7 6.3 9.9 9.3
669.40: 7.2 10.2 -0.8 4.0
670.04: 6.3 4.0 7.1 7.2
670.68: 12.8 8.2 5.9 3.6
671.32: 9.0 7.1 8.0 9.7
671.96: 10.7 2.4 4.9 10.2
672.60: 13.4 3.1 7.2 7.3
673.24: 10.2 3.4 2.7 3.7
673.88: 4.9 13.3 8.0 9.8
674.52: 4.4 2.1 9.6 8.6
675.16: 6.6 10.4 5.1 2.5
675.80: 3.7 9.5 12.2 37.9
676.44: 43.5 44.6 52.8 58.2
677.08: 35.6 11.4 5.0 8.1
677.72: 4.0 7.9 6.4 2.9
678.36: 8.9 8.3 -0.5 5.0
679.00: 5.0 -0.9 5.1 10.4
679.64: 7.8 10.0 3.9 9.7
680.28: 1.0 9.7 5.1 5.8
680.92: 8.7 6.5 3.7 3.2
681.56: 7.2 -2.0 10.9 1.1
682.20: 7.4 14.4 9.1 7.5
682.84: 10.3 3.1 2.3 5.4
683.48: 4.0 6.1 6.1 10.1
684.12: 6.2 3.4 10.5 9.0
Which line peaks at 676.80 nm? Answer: [O II]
